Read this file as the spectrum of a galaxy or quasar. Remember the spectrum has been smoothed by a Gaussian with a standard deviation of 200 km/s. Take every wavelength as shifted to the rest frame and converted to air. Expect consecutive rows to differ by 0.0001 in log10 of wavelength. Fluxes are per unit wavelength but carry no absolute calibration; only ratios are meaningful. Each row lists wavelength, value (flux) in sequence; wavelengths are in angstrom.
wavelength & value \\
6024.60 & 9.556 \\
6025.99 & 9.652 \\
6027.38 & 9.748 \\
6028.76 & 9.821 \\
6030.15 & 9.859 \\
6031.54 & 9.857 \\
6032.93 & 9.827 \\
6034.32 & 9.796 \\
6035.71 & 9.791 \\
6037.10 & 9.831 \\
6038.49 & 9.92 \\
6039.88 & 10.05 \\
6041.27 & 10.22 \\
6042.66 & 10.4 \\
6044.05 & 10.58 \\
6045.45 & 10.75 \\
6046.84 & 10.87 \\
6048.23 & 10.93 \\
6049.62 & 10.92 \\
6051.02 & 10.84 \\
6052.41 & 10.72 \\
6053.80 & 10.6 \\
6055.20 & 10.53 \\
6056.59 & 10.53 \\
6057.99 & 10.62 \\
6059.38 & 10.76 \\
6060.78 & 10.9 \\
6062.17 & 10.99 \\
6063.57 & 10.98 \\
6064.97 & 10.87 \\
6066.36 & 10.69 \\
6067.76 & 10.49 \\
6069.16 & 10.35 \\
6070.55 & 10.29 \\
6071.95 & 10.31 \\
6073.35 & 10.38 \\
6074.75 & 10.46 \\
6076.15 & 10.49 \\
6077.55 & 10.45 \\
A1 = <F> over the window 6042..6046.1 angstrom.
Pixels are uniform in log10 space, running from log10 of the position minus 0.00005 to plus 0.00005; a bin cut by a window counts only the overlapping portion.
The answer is 10.6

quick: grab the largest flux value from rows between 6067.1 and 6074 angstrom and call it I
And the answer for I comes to 10.49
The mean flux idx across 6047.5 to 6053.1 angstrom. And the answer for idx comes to 10.9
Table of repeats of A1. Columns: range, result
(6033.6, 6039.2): 9.83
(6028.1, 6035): 9.83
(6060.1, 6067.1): 10.9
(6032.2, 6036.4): 9.8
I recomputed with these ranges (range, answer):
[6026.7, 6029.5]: 9.821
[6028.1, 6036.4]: 9.859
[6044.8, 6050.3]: 10.93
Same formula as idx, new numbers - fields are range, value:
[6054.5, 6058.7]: 10.6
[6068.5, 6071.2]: 10.3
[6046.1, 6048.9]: 10.9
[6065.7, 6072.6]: 10.4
